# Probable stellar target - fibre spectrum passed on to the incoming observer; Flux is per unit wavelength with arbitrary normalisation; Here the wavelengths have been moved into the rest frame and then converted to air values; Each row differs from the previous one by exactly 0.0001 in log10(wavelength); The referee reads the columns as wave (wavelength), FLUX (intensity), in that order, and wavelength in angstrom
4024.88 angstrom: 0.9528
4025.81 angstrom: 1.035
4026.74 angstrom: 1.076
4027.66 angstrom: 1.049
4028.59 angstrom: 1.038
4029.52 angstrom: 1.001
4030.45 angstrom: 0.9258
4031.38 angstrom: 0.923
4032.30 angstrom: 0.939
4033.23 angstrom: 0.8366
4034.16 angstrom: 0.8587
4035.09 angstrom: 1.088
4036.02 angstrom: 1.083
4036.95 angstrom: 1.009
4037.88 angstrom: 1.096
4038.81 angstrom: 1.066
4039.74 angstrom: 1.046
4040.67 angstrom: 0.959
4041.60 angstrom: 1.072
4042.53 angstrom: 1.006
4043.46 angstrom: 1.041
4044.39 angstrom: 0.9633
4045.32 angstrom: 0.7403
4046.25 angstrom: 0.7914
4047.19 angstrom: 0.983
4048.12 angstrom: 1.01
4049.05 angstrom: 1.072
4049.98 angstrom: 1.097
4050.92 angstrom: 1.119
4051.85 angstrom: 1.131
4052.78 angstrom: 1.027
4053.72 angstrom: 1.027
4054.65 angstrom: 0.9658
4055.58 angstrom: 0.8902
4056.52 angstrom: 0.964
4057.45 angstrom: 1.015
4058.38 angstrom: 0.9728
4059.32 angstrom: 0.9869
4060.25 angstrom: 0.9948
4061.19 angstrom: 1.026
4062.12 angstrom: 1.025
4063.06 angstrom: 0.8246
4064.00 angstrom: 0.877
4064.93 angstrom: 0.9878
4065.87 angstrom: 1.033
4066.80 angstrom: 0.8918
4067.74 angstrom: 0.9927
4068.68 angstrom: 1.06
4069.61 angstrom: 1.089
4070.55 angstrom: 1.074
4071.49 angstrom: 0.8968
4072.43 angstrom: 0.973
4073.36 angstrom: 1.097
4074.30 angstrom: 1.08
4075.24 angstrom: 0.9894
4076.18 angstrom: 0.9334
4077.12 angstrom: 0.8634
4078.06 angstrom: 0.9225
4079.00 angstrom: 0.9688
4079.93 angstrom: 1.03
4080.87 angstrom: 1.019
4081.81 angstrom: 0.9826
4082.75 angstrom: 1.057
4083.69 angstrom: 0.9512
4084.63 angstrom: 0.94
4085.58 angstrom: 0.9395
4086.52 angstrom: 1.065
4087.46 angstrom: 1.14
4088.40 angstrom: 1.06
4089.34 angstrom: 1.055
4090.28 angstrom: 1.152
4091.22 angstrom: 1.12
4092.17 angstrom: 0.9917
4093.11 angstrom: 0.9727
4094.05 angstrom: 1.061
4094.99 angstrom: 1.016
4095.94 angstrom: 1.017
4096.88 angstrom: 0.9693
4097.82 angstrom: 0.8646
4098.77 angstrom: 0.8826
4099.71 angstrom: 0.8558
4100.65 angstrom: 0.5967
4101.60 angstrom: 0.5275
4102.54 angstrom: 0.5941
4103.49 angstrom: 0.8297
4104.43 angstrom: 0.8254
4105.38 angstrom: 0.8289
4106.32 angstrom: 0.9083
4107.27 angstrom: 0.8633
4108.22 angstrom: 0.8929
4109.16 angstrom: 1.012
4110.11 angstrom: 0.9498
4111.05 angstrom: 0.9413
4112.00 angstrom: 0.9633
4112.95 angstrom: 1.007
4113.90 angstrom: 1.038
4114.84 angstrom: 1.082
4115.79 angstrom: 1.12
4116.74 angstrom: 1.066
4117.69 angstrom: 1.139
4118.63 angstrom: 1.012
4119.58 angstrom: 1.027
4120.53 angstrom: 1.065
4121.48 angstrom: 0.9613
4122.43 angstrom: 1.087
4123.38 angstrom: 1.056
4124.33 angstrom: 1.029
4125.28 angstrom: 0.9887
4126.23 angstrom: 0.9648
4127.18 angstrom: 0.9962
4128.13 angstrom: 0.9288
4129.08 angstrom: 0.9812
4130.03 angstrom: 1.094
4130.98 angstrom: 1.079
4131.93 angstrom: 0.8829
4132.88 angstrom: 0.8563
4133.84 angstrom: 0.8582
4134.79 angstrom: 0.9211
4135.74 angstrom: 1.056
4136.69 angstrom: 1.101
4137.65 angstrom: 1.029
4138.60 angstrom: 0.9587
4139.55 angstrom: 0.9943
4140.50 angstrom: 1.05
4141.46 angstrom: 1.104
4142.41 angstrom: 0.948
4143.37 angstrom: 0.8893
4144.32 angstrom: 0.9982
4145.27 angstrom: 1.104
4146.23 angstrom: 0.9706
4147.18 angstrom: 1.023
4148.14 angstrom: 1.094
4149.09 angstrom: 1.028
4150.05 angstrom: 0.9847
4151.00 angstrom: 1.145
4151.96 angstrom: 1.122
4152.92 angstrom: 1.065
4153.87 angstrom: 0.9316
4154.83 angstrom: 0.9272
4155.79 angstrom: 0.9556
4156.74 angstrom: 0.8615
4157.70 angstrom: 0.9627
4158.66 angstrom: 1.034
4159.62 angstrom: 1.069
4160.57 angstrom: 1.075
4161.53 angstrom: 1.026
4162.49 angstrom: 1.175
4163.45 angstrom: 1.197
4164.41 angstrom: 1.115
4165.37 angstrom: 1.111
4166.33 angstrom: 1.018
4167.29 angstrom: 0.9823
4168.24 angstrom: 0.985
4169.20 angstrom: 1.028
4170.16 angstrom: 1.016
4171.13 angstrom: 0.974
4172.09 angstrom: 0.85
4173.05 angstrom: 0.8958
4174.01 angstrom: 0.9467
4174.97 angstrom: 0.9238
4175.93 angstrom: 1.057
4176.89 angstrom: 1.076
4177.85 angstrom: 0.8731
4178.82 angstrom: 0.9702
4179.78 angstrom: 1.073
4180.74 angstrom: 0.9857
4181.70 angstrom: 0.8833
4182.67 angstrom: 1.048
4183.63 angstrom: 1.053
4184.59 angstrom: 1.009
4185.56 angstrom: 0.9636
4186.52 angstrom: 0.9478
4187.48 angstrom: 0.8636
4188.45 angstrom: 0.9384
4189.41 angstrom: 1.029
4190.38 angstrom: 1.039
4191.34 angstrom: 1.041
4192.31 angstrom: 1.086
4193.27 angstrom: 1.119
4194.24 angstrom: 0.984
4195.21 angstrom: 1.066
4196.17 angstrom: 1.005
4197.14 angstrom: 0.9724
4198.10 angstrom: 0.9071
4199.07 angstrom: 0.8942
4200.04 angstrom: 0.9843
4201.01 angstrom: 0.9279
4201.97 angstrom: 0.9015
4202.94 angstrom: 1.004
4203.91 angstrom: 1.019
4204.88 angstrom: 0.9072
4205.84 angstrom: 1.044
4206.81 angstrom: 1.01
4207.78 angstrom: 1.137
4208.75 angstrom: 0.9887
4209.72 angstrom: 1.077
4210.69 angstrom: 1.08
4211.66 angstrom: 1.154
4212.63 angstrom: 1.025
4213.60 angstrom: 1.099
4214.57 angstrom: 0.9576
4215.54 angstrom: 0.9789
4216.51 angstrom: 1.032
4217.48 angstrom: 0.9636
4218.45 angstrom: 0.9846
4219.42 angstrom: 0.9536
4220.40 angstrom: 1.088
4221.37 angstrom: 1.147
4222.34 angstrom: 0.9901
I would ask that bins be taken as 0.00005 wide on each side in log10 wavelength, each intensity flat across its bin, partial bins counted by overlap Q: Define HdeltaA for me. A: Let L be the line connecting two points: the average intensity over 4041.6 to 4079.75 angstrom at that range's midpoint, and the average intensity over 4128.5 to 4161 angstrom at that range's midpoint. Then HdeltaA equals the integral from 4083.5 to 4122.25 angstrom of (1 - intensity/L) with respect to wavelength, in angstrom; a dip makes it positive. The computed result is 1.4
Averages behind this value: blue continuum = 0.987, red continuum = 1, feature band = 0.96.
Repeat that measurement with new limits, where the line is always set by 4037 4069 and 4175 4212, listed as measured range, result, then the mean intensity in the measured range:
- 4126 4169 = -0.7 angstrom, 1.02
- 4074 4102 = 0.8 angstrom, 0.968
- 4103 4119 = 0.4 angstrom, 0.969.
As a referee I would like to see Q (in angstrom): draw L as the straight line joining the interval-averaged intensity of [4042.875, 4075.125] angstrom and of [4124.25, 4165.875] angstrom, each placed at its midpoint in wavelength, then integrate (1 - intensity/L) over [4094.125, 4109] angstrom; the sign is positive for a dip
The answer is 2.4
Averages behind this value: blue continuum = 0.992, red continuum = 1.02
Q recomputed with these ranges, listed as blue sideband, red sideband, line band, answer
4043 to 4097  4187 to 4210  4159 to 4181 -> -0.5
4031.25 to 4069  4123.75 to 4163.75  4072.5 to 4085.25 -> 0.1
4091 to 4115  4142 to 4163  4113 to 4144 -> -1.6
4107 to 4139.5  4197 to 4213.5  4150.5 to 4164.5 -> -0.5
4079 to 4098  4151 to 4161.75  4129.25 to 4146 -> 0.3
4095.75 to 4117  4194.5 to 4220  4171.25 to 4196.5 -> -0.3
